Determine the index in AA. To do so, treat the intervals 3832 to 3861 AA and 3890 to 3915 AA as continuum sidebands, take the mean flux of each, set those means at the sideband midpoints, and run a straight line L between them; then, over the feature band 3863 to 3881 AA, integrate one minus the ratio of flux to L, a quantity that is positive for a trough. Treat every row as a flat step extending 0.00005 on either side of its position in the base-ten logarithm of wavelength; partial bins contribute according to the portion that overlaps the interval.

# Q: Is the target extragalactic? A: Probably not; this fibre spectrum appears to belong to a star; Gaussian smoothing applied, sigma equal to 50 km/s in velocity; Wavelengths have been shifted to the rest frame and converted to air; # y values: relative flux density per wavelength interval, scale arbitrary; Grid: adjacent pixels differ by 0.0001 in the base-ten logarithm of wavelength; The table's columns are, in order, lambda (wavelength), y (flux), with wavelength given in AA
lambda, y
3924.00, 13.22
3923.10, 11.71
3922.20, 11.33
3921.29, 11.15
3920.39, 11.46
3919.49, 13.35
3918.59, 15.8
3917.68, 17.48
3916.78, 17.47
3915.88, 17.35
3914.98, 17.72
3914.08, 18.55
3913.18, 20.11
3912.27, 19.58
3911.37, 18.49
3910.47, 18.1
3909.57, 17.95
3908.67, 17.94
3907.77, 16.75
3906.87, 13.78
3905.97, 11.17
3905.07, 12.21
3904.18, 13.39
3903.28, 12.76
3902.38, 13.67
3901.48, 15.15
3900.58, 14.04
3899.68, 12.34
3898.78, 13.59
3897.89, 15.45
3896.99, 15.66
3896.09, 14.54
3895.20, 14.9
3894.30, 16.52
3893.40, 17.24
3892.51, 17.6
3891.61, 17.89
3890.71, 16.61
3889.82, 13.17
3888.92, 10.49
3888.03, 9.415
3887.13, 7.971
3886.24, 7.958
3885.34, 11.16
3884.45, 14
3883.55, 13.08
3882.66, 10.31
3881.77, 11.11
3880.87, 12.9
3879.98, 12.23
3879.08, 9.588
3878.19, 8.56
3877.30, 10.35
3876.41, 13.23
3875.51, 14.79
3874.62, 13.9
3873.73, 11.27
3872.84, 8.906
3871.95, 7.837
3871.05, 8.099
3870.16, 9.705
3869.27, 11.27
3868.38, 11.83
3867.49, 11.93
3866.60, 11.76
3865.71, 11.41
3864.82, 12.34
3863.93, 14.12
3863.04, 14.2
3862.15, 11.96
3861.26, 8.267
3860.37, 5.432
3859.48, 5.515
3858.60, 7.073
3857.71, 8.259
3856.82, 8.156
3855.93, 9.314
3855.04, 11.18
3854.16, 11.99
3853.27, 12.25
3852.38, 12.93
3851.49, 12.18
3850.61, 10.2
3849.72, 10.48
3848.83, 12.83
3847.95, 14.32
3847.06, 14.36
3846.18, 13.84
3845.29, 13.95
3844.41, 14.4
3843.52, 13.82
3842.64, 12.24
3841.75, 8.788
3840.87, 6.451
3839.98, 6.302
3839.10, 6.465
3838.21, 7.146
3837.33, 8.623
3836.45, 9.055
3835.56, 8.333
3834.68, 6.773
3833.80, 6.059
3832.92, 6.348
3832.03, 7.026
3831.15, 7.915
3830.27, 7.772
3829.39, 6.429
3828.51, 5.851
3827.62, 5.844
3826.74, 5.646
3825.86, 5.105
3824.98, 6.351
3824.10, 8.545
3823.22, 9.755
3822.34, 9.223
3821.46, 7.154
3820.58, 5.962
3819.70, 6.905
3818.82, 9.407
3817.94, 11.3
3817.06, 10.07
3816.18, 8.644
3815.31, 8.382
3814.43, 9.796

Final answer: 1.6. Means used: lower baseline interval 9.79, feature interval 11.4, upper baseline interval 15.8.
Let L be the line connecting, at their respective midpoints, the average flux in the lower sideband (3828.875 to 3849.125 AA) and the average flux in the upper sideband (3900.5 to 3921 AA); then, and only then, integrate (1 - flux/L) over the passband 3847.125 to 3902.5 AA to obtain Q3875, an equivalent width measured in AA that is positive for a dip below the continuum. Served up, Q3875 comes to 3.3 AA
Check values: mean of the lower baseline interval 9.5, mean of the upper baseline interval 15.8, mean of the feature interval 11.9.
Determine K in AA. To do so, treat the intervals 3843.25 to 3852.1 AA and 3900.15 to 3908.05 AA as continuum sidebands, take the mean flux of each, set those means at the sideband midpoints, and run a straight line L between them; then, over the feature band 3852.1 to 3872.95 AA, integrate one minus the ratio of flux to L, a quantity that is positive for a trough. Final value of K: 4.6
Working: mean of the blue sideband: 13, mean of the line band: 10.2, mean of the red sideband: 13.6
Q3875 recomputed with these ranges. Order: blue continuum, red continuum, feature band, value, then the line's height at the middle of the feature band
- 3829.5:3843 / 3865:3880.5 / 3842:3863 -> -4.93 AA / 9.14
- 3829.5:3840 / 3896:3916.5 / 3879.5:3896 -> 0.64 AA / 13.5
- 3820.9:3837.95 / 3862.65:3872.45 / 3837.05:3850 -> -3.18 AA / 8.74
